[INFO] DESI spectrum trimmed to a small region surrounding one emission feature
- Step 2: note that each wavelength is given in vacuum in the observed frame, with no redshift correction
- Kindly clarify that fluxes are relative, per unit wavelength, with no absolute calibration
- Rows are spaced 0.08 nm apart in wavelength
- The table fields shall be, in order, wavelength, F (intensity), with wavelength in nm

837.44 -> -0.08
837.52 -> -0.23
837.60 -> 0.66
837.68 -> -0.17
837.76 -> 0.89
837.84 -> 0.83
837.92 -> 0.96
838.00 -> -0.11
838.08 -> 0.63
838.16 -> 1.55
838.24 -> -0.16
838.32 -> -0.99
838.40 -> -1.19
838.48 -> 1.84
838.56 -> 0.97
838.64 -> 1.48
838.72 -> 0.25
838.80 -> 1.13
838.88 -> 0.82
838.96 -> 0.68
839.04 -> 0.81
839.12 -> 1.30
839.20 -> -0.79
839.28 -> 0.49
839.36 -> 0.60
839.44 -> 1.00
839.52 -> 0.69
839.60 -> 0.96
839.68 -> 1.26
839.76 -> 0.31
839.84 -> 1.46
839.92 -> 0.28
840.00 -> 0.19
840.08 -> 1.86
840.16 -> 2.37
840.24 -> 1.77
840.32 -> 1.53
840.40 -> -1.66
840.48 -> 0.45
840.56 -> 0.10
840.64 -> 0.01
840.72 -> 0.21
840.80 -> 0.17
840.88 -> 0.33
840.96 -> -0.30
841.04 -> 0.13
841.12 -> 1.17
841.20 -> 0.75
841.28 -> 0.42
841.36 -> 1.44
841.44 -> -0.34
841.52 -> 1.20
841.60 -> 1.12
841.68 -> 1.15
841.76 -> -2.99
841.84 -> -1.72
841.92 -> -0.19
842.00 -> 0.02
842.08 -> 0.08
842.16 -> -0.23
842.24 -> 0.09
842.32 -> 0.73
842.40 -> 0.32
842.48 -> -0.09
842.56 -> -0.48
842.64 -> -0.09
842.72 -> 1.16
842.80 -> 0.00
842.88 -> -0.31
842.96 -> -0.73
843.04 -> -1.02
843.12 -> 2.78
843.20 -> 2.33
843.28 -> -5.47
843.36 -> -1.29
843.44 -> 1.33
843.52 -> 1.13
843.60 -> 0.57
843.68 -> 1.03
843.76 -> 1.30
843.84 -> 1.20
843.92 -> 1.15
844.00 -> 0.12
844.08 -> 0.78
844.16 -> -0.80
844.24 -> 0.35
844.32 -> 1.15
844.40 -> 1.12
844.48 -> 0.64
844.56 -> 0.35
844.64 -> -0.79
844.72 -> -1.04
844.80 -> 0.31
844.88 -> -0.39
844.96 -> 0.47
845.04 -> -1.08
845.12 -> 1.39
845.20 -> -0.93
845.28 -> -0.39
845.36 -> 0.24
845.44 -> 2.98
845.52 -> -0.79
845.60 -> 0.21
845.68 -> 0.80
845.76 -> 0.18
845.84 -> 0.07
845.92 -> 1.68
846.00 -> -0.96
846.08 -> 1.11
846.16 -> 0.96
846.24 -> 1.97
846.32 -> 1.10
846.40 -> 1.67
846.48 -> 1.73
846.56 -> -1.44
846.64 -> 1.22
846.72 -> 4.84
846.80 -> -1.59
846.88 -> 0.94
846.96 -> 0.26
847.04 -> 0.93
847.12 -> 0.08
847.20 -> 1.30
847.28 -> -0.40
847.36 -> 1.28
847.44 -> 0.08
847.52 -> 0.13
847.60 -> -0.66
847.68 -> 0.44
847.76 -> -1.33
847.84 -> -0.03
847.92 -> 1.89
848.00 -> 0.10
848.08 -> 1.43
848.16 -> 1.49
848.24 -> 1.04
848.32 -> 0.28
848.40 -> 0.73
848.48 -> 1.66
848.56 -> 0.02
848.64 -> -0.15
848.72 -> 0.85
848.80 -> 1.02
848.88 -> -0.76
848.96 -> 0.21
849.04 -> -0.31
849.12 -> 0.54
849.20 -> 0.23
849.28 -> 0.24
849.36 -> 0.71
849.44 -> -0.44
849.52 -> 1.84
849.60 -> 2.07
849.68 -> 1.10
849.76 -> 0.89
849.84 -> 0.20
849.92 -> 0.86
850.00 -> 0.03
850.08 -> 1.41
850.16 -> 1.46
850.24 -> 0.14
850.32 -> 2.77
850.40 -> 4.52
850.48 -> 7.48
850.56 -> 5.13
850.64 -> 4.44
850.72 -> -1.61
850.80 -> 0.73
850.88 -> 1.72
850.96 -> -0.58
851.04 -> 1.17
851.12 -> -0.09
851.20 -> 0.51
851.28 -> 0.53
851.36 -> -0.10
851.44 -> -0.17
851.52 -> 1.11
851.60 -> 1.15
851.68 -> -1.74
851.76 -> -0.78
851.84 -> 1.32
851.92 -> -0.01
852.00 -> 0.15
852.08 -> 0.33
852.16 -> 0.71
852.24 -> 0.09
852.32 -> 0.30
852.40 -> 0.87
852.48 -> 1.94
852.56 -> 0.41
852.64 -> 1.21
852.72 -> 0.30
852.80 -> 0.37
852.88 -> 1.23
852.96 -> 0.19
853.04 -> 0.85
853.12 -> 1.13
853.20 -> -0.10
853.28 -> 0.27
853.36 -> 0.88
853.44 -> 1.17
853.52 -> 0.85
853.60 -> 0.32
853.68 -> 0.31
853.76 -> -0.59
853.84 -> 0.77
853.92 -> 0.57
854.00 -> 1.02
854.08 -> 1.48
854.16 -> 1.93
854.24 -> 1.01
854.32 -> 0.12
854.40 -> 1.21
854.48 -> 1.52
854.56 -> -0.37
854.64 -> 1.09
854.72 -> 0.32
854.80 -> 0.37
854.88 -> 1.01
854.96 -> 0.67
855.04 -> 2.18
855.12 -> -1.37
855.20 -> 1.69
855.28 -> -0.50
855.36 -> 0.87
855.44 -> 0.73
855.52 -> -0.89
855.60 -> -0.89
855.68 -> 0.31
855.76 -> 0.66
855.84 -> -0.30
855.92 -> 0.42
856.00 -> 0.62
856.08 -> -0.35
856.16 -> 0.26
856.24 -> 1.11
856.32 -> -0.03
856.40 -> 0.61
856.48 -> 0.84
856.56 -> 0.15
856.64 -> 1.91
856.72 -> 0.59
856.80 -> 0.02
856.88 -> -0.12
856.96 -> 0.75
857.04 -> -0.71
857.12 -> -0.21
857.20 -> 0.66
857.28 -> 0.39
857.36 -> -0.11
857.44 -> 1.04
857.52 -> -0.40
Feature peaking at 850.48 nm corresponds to H-gamma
